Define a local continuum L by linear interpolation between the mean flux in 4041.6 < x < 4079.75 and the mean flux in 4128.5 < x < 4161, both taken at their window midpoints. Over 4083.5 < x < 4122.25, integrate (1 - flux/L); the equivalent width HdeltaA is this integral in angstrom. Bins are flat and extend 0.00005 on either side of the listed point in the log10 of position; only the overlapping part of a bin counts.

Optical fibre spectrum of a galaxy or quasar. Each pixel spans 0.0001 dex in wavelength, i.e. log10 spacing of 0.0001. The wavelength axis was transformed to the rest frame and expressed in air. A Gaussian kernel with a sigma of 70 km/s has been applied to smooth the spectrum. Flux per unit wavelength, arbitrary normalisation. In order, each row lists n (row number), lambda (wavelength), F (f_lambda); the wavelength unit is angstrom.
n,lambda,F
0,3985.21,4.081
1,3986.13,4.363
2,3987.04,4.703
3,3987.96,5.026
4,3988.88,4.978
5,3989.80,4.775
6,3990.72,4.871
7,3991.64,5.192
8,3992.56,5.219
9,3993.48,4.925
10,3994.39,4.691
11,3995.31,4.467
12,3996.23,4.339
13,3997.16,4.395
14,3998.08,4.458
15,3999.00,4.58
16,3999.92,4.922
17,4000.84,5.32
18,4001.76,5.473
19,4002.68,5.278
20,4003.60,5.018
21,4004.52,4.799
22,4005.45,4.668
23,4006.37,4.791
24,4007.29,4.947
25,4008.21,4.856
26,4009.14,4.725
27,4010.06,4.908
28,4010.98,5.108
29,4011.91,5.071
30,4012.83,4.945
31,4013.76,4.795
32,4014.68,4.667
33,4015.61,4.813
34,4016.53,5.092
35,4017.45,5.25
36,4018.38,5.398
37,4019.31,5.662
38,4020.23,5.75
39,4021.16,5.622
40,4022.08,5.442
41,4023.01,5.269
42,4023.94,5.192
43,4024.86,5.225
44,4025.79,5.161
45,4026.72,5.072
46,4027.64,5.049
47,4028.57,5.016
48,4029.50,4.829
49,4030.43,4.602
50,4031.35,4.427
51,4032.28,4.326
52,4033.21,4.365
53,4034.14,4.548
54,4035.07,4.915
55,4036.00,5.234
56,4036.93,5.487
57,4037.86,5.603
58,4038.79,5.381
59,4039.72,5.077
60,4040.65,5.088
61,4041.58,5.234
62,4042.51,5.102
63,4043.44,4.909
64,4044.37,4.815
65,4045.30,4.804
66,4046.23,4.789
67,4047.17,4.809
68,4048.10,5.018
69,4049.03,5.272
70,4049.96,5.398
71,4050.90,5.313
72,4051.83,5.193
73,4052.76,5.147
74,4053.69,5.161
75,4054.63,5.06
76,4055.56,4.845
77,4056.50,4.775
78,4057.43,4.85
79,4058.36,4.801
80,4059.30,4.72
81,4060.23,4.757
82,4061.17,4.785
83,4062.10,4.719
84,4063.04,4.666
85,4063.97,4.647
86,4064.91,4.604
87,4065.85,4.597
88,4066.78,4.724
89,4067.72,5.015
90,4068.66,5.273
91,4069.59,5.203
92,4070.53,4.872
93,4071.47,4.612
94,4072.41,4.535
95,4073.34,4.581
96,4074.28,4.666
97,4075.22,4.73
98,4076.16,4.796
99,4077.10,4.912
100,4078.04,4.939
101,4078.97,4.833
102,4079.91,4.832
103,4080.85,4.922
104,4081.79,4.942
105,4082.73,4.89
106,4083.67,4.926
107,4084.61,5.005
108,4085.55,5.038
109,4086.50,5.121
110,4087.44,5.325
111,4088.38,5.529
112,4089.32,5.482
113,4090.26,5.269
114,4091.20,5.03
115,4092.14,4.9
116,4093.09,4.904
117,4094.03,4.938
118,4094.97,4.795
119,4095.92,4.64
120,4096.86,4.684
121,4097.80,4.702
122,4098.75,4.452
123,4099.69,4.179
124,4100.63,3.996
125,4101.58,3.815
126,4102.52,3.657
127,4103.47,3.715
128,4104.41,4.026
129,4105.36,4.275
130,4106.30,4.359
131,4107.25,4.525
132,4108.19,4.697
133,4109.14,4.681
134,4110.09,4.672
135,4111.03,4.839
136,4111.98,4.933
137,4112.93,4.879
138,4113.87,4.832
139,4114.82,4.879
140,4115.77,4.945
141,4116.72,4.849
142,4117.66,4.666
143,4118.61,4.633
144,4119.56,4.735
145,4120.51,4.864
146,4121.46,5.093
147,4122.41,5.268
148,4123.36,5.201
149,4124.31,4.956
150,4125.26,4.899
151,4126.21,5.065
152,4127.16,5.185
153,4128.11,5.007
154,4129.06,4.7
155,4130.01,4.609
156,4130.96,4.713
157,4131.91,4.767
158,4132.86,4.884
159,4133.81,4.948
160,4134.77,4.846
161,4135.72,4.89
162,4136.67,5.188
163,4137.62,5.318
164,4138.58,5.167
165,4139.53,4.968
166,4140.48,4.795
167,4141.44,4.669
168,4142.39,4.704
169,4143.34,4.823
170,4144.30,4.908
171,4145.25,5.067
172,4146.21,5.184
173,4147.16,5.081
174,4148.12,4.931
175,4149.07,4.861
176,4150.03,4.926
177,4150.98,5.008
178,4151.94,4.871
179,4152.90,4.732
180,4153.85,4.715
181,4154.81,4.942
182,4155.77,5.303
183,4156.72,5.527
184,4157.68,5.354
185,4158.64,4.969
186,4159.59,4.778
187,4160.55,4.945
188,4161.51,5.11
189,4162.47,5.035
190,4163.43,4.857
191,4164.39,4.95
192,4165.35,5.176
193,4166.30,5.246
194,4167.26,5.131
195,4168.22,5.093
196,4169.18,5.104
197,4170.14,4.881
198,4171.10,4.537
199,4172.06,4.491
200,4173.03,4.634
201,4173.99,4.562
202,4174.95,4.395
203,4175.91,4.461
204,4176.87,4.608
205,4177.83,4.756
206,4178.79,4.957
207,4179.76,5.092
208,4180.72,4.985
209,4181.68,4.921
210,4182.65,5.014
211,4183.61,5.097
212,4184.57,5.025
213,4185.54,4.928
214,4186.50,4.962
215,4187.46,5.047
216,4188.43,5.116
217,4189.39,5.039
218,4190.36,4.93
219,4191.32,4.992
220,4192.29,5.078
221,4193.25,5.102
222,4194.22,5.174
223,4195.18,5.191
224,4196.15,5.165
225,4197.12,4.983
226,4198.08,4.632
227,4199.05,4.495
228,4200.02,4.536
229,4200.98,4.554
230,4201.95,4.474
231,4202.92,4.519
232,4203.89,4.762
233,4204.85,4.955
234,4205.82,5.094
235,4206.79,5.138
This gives 1.5 angstrom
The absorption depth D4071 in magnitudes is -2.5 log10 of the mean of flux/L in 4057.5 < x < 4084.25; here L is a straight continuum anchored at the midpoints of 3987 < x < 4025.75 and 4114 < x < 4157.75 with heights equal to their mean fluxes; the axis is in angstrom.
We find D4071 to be 0.04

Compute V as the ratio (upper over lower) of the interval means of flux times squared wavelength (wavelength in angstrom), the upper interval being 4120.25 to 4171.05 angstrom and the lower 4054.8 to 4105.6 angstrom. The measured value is 1.1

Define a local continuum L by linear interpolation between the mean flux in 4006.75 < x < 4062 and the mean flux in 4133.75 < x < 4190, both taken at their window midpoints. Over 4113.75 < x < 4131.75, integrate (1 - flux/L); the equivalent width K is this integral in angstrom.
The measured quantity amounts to 0.2 angstrom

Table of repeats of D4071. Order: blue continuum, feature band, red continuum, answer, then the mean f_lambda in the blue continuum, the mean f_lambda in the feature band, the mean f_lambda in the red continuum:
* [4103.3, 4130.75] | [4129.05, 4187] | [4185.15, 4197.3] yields 0.001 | 4.77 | 4.92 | 5.06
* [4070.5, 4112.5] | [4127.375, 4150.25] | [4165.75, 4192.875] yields -0.023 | 4.71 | 4.92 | 4.9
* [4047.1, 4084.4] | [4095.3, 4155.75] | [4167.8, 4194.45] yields 0.027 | 4.89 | 4.77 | 4.89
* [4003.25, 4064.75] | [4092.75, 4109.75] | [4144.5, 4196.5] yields 0.137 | 4.99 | 4.39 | 4.96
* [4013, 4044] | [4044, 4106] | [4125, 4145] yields 0.044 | 5.08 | 4.8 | 4.91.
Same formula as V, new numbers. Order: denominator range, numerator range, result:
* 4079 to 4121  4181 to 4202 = 1.09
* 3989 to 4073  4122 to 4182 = 1.06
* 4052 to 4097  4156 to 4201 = 1.06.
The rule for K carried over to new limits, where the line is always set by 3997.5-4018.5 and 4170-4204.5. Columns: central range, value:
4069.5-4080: 0.3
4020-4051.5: -0.8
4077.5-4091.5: -0.5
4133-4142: -0.2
